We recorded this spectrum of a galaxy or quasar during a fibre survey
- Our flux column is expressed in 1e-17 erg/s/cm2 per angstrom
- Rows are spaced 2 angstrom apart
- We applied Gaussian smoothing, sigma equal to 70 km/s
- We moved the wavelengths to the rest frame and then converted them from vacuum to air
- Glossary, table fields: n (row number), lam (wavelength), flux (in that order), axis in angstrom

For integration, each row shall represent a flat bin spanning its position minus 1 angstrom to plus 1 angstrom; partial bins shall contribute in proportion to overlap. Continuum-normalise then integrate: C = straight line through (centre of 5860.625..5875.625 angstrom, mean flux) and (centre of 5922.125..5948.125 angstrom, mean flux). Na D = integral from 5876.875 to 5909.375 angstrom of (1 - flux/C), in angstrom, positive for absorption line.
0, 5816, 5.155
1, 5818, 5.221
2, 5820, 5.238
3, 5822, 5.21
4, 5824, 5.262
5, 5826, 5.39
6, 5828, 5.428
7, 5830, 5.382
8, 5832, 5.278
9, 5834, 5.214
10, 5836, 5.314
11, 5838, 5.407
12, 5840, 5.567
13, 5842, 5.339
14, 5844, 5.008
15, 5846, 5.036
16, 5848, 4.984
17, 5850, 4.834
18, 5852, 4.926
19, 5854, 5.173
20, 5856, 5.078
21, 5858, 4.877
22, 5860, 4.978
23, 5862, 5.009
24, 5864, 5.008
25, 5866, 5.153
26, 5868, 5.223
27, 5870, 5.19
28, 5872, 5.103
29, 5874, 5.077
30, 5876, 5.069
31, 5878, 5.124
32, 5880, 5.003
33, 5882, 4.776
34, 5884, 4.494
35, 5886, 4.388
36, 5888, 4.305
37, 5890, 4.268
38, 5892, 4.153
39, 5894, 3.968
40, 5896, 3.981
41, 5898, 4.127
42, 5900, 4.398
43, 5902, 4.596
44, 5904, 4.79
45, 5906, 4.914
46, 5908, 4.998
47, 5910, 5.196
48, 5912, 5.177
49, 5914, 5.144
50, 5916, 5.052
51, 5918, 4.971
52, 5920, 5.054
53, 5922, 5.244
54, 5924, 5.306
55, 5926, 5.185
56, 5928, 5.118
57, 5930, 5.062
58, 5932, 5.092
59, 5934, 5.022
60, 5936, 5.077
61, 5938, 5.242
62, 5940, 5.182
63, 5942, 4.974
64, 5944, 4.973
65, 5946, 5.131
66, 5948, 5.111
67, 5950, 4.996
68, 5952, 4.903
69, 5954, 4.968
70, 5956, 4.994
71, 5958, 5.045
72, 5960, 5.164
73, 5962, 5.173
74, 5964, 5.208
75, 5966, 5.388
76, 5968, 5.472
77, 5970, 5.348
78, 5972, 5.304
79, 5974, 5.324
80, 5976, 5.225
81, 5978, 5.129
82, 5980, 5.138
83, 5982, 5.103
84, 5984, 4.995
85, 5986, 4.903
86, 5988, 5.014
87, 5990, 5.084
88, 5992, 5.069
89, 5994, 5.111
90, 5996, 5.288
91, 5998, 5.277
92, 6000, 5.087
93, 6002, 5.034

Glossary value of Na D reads 3.70 angstrom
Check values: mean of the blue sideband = 5.1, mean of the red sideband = 5.12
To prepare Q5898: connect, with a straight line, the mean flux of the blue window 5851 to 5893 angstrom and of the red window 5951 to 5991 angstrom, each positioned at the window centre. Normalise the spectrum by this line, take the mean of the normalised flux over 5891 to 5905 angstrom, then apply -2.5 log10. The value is 0.16 mag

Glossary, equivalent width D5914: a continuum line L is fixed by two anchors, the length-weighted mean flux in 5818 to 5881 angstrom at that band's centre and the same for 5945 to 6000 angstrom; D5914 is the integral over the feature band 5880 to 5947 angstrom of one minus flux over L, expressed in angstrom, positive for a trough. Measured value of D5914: 4.14 angstrom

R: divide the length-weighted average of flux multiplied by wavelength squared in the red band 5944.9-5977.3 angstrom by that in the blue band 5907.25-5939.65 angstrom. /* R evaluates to 1.02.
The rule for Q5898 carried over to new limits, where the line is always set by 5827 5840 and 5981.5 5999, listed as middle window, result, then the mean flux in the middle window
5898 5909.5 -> 0.116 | 4.71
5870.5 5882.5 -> 0.051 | 5.04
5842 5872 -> 0.056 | 5.05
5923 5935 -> 0.014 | 5.13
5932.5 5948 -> 0.019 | 5.09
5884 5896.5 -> 0.242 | 4.21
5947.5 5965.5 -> 0.017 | 5.07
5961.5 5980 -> -0.032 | 5.28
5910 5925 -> 0.016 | 5.14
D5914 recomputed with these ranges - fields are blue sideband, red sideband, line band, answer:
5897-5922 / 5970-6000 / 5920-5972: -1.32 angstrom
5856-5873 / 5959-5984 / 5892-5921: 2.35 angstrom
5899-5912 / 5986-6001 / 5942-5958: -0.09 angstrom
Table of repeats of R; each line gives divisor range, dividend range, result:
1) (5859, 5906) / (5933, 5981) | 1.12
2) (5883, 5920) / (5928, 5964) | 1.11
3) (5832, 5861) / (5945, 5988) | 1.04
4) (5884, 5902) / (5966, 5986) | 1.27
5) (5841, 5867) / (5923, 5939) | 1.05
